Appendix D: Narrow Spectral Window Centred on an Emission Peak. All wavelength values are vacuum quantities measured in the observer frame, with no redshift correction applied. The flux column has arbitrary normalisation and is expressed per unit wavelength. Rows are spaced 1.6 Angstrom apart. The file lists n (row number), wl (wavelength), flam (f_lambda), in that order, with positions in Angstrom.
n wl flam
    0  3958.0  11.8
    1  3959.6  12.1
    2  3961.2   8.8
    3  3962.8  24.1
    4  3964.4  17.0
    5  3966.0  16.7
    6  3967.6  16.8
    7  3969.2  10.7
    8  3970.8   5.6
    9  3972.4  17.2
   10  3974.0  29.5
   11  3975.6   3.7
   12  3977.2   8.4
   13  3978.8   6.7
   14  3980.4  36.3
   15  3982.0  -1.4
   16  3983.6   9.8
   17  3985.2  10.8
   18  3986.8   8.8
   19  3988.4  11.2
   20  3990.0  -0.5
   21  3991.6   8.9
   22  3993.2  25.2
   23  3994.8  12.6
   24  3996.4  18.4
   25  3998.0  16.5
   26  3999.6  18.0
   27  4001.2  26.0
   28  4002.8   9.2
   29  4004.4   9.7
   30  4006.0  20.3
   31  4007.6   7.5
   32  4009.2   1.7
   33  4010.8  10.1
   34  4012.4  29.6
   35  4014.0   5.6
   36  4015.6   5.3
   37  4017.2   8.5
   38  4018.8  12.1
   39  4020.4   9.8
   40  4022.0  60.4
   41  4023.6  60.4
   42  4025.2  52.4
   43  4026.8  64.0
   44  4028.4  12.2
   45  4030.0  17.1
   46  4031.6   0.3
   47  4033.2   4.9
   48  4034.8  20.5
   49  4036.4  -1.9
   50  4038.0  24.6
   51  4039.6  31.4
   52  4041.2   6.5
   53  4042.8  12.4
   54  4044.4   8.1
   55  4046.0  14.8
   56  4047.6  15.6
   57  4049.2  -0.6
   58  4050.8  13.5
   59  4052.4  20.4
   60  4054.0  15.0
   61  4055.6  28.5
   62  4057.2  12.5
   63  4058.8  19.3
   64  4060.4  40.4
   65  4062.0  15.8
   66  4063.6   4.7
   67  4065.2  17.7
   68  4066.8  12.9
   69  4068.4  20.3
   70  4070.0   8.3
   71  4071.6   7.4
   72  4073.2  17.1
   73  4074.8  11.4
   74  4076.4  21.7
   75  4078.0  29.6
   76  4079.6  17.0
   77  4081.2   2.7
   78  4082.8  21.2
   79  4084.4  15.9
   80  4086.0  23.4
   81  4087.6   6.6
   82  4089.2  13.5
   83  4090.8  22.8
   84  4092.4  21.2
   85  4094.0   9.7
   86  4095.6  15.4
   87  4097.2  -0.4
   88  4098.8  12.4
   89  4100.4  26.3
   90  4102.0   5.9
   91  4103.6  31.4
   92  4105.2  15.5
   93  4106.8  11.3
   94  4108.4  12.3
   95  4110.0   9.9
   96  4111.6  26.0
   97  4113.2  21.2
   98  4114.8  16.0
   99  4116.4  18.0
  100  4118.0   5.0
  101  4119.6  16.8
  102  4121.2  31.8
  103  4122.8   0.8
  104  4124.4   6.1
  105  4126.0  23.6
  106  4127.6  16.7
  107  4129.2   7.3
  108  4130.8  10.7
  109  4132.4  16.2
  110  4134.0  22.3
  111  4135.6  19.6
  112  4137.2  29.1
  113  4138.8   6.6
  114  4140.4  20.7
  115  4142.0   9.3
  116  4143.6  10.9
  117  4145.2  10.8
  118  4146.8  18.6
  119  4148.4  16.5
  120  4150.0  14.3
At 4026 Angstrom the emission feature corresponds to [O II] 3727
